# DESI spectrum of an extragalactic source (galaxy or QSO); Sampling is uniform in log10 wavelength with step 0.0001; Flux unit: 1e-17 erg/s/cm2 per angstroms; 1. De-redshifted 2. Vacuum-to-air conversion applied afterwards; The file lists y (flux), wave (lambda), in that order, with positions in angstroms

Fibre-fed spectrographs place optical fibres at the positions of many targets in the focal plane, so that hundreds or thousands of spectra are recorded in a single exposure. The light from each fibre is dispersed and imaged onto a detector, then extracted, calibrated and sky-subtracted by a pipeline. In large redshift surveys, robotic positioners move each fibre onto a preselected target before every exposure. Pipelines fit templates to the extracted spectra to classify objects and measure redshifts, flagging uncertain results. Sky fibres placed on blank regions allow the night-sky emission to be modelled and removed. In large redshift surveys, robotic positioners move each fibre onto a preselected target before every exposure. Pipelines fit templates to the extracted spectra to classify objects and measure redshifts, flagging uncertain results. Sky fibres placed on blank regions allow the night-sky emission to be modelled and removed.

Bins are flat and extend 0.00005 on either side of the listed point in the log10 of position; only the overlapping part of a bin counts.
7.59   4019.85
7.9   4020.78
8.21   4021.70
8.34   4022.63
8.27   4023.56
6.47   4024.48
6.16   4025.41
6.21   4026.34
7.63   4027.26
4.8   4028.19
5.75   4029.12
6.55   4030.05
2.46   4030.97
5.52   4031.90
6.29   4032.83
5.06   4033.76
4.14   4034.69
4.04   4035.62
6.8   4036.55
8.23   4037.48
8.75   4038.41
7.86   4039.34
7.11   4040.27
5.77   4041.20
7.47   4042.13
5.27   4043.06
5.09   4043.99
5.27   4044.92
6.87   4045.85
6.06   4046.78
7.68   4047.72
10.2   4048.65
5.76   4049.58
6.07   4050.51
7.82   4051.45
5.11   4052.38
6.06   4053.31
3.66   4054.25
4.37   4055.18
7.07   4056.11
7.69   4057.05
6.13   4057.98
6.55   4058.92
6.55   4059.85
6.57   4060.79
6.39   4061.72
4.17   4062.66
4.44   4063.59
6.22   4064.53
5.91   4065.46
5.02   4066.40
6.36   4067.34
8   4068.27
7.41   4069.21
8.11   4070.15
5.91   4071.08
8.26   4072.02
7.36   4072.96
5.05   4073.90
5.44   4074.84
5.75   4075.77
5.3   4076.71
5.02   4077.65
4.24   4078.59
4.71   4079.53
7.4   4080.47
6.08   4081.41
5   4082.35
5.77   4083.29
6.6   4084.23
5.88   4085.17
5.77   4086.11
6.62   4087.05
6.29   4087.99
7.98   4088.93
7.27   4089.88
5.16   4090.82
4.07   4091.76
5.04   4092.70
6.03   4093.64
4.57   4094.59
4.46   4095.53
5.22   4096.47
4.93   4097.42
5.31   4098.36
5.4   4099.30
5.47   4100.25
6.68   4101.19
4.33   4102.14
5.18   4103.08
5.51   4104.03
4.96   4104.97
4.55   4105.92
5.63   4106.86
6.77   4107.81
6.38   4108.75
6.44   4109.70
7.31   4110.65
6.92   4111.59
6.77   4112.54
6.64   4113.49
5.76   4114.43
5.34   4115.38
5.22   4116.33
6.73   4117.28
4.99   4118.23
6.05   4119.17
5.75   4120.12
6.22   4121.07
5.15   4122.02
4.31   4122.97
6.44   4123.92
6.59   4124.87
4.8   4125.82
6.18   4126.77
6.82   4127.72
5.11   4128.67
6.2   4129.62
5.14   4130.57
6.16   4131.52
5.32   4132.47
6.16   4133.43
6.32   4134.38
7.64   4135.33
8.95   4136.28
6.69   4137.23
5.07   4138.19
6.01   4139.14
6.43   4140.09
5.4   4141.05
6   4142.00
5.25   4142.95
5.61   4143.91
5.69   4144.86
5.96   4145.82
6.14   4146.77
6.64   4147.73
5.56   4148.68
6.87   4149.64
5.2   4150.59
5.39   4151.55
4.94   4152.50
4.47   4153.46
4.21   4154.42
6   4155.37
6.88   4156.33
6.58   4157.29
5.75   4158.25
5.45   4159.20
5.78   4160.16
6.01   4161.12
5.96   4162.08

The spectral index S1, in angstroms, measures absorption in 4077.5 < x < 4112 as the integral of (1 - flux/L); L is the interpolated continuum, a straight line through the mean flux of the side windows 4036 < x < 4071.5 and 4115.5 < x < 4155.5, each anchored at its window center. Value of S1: 2.50 angstroms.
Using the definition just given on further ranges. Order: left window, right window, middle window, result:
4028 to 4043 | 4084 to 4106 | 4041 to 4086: -2.5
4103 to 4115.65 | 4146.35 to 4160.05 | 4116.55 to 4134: 0.4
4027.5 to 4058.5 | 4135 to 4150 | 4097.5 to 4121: 1.4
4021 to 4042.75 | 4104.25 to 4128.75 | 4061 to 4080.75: 0.6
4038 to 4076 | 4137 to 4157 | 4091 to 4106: 2.4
